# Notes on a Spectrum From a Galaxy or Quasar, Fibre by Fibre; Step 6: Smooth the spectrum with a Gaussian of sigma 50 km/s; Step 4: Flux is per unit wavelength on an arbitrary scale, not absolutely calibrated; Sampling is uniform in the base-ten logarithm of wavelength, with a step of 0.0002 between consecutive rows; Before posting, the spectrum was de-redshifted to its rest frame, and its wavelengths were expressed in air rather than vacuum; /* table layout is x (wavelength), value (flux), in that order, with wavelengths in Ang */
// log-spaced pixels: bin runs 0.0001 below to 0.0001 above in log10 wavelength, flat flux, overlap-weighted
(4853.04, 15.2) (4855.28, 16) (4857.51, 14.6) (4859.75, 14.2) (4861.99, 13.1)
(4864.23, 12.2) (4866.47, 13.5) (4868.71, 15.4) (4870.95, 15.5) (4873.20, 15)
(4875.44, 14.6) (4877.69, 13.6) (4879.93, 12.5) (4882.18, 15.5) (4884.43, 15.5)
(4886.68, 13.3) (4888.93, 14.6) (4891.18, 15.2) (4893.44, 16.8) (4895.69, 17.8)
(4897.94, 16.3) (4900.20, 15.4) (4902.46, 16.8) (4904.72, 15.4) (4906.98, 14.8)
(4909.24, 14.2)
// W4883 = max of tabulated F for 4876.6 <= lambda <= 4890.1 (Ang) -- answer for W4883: 15.5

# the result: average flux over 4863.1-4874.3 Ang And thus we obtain 14.3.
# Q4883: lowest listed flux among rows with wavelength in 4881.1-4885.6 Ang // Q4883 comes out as 15.5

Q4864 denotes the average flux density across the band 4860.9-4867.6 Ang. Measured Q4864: 12.9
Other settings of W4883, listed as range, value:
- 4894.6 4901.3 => 17.8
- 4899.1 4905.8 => 16.8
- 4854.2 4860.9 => 16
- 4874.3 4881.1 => 14.6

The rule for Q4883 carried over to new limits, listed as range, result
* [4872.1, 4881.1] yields 12.5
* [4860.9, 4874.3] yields 12.2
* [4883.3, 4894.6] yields 13.3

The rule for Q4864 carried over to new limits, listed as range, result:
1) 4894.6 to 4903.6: 16.6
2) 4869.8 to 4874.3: 15.2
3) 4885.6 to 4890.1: 14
